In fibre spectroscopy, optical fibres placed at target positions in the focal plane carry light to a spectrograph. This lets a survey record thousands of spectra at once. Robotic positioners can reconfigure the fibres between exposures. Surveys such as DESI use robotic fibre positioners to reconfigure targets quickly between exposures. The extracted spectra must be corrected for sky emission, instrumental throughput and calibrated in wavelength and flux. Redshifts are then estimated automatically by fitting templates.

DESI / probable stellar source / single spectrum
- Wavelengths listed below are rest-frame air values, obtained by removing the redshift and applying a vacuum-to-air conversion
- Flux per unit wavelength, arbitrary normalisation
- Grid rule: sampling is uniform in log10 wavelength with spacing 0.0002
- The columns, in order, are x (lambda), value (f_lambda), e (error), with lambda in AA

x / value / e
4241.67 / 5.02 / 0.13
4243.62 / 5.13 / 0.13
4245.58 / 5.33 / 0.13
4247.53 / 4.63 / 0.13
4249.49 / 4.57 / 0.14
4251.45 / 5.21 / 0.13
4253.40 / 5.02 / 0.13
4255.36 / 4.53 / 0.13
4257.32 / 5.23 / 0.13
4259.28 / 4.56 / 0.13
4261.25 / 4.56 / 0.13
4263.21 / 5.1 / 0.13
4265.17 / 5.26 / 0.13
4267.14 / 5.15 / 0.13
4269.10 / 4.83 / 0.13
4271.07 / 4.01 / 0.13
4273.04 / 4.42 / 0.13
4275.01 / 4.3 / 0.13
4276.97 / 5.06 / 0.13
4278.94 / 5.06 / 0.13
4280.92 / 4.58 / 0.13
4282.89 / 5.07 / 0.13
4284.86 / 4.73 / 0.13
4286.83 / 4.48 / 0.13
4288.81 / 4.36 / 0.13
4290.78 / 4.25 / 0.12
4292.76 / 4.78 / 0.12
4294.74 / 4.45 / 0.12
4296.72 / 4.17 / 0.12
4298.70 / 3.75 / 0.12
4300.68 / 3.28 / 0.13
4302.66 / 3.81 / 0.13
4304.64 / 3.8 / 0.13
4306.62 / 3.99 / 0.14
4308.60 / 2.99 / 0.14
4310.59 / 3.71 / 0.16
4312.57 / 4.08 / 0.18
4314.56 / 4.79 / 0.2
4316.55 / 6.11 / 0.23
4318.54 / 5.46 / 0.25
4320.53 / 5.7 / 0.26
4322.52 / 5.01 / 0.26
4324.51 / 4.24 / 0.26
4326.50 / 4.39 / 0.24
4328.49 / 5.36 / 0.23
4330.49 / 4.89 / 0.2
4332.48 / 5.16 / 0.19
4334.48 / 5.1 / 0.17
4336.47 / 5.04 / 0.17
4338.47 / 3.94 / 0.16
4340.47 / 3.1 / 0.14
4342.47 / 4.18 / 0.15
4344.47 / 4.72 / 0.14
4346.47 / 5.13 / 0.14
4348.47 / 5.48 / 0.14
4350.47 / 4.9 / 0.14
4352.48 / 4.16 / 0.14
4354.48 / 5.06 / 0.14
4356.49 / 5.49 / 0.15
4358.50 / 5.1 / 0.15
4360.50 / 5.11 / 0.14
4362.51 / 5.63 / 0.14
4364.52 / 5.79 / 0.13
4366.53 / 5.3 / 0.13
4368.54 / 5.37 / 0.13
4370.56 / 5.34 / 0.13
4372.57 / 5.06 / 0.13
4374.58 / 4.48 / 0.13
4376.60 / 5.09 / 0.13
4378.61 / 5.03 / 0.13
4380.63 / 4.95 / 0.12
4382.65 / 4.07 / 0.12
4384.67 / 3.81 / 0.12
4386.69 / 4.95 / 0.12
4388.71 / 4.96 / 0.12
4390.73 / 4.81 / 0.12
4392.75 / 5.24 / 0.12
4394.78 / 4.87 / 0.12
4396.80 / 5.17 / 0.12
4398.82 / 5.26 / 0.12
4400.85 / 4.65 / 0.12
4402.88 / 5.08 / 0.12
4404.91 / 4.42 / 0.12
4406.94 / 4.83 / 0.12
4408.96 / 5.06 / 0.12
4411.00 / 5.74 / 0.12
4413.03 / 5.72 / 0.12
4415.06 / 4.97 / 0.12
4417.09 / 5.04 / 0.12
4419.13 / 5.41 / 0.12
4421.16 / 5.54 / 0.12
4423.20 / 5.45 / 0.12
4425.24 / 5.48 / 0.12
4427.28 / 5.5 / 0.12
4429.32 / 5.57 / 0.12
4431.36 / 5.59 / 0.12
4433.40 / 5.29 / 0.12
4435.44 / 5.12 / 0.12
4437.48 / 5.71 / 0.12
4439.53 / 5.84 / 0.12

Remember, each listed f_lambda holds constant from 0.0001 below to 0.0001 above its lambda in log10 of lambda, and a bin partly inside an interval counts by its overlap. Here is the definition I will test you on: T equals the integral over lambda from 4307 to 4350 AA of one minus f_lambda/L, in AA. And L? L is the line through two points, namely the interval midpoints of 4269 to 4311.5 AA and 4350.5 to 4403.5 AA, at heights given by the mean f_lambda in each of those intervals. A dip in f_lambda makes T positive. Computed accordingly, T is -1.0 AA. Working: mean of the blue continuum 4.26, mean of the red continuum 4.99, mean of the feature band 4.69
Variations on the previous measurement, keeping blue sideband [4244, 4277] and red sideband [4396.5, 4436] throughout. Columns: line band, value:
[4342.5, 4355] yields 0.5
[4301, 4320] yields 2.5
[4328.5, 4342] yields 1.2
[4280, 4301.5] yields 2.3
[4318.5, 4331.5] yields 0.0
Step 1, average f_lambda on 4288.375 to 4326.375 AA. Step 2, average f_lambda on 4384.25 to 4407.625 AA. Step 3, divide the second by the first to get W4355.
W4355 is 1.12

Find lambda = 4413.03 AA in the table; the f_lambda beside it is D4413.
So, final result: 5.72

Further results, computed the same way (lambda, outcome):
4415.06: 4.97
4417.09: 5.04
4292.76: 4.78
